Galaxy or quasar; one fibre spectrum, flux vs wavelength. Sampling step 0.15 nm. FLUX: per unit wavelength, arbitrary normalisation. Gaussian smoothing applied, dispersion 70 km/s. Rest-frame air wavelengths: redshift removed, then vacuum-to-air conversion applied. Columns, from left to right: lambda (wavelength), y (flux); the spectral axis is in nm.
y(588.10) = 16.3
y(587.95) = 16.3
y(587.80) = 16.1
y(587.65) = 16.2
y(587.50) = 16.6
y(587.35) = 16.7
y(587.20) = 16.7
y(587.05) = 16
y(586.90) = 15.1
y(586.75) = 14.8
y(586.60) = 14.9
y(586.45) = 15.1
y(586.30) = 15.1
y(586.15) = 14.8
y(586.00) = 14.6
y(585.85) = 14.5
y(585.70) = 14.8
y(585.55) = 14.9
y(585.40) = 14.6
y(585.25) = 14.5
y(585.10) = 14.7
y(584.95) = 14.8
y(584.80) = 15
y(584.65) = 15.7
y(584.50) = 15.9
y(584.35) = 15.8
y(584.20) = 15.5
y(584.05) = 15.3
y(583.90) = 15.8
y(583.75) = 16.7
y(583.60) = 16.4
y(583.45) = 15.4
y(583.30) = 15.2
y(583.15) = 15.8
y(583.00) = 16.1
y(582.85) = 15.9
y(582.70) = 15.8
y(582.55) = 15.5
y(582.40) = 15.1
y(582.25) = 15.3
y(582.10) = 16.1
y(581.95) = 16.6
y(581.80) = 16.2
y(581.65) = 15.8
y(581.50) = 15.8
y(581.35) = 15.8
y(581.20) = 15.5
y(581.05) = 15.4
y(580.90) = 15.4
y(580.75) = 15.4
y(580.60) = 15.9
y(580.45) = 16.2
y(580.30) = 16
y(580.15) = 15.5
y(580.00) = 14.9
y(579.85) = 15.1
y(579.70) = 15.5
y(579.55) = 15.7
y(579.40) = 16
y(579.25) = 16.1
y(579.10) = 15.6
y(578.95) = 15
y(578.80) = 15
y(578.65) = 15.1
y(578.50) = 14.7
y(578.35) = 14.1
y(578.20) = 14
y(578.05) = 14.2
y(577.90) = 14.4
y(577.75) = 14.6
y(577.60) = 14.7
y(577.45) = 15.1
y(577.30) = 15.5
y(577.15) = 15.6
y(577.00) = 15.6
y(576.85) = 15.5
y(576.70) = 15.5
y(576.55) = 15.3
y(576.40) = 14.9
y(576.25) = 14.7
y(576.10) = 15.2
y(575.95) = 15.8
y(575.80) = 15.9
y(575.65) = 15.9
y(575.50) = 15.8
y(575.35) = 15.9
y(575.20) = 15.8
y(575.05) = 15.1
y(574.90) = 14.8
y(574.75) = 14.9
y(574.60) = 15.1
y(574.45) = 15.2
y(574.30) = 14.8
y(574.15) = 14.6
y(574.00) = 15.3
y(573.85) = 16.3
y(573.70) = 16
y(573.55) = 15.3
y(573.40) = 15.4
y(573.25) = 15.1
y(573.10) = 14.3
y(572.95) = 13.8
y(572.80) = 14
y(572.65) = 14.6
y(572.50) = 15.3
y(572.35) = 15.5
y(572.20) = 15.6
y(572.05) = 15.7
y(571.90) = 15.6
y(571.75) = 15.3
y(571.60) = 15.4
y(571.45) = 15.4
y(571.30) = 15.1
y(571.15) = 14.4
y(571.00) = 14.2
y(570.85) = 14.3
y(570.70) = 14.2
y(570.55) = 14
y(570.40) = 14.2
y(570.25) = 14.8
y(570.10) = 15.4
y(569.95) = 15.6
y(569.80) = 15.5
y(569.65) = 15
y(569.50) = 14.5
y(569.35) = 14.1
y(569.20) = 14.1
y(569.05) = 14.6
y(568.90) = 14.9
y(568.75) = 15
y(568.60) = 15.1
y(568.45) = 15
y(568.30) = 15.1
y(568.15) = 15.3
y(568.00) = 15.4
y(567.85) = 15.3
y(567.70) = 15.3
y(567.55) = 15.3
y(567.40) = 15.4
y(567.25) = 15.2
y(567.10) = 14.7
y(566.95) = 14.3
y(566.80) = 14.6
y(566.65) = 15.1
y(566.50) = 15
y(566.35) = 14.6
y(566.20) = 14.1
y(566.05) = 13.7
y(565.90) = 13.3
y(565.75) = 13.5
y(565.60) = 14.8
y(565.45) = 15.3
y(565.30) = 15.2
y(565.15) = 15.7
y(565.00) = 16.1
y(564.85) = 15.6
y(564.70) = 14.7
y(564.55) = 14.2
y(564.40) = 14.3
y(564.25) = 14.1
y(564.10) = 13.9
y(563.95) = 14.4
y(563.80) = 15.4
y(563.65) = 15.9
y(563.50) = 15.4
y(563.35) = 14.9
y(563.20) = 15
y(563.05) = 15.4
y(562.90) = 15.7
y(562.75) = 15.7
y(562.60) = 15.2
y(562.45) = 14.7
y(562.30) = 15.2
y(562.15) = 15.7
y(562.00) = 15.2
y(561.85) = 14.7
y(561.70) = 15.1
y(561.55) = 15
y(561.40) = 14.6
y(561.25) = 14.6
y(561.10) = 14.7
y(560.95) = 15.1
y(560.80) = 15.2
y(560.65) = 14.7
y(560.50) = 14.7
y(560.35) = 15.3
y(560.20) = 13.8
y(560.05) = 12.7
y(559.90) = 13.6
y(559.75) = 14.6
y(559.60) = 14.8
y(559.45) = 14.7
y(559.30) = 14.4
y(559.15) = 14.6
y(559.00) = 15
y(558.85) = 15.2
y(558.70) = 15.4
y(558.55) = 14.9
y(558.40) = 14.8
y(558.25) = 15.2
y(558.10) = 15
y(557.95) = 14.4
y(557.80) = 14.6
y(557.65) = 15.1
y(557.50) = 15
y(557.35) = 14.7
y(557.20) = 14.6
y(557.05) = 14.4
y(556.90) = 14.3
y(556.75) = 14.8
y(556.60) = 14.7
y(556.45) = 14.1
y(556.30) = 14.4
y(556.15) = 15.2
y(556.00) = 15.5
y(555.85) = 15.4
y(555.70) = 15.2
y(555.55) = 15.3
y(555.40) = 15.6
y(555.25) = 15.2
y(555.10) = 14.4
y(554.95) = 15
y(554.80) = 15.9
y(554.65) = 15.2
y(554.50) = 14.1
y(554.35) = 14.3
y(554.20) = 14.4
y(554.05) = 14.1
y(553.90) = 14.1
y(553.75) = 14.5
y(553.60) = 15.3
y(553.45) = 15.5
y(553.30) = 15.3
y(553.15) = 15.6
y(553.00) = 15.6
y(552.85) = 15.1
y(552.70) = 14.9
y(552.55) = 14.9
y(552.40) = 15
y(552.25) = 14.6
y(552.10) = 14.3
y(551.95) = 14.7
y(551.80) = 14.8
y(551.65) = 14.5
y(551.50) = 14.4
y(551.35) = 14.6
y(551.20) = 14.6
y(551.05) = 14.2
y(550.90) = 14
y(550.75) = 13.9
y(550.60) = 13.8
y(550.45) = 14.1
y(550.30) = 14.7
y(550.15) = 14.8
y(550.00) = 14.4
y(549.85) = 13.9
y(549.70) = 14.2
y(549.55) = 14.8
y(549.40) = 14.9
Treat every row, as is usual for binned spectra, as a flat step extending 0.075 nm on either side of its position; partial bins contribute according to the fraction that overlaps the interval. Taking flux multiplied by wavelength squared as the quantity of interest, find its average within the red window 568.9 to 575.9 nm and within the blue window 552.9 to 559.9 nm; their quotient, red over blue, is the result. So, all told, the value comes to 1.07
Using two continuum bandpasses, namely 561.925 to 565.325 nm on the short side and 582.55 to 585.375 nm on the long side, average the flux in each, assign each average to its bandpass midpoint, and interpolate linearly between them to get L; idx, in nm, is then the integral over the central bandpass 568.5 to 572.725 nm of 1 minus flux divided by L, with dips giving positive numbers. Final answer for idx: 0.10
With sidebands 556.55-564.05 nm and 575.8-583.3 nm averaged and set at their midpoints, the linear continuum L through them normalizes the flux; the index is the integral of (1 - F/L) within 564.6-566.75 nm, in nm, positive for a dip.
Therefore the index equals 0.04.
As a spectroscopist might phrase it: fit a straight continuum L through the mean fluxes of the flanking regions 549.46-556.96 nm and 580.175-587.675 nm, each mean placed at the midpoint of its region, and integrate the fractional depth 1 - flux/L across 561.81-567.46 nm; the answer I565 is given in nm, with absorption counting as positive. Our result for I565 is 0.052 nm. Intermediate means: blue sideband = 14.7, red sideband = 15.5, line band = 14.9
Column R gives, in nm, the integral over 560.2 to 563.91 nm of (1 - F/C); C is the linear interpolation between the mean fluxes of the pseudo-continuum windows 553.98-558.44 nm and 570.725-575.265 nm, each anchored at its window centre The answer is -0.05 nm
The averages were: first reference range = 14.8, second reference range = 15.1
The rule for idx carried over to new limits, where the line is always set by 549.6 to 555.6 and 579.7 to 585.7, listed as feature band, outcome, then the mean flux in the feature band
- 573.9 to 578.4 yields 0.068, 15.1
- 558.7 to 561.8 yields 0.057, 14.6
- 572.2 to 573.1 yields 0.034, 14.7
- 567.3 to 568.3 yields -0.012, 15.3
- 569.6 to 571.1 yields 0.049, 14.7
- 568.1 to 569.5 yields 0.036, 14.8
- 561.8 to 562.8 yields -0.015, 15.2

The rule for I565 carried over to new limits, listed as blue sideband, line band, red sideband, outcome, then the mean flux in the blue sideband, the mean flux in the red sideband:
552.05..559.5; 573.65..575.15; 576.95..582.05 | 0.00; 14.9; 15.4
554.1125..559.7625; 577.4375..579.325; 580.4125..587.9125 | 0.07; 14.9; 15.6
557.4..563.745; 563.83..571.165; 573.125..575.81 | 0.18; 14.9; 15.4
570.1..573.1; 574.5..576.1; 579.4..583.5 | -0.04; 14.8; 15.7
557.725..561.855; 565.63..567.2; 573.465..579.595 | 0.06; 14.7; 15.2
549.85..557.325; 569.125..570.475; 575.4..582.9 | 0.03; 14.7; 15.4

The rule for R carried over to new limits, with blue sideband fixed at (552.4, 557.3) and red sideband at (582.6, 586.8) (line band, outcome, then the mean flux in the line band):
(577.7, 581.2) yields 0.00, 15.2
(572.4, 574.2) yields 0.02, 15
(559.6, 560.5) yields 0.05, 14.1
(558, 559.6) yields 0.01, 14.9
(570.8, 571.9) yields 0.01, 14.9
